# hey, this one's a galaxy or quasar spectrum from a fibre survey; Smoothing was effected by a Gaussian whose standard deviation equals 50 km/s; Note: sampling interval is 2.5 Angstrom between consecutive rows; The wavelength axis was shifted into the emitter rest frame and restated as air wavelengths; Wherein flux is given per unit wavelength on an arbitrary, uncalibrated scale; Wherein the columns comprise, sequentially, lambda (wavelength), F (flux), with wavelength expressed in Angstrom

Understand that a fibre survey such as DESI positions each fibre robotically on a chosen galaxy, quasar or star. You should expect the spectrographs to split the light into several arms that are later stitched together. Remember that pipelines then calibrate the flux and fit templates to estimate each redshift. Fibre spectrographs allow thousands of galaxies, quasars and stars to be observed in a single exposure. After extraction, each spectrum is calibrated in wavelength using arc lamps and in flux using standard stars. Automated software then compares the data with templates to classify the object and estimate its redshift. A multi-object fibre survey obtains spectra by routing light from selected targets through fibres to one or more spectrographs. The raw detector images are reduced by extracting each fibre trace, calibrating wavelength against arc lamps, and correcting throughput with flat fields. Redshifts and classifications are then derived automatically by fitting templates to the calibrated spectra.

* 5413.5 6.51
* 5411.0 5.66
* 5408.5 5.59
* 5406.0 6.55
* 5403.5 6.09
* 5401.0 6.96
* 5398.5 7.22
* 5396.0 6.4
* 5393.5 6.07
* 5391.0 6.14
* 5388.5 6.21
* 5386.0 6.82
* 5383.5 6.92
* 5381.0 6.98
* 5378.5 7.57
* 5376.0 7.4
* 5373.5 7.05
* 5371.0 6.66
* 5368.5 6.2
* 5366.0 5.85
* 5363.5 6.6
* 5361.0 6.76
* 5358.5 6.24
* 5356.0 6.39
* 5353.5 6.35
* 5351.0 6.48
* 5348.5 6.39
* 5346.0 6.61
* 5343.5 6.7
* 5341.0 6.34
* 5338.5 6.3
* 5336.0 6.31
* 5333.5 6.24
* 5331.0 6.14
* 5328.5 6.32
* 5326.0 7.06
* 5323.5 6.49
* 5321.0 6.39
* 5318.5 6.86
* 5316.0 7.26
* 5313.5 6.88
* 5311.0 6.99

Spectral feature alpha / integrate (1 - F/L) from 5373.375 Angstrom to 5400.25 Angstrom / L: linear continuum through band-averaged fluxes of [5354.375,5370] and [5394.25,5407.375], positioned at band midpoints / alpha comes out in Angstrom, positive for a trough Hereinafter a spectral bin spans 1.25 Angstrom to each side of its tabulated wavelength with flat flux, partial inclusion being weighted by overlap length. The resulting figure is -1.1 Angstrom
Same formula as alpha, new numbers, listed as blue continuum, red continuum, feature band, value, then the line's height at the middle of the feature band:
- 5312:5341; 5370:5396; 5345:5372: 1.1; 6.68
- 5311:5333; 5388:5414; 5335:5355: 0.4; 6.57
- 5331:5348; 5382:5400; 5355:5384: -1.0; 6.49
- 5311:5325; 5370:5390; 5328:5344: 1.2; 6.84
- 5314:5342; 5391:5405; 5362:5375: 0.0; 6.52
